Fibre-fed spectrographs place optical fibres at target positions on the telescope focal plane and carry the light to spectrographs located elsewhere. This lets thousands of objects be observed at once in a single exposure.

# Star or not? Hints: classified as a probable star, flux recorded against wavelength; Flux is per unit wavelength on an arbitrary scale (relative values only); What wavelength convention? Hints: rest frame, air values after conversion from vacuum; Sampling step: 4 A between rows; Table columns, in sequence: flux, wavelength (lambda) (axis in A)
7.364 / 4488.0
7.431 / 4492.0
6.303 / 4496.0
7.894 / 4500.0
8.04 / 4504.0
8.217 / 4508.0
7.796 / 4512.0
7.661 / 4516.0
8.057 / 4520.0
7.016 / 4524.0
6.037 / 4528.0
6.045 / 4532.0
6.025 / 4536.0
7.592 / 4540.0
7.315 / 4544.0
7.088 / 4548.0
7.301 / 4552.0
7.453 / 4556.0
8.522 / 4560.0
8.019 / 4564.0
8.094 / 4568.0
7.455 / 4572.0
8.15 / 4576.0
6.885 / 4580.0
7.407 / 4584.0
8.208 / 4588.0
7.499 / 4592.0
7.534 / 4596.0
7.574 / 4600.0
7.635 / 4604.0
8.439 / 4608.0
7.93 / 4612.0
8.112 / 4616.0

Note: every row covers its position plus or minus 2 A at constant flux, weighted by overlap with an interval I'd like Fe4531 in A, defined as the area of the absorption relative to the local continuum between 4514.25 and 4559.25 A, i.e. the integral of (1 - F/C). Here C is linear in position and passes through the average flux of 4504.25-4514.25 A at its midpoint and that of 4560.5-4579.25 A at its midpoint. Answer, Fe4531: 4.9 A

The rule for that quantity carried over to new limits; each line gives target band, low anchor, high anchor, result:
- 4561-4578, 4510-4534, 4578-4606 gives -1.3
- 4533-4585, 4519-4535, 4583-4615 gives -2.1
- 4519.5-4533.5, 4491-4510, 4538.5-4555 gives 1.4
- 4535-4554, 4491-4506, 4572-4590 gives 1.1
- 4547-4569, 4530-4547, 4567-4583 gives -1.7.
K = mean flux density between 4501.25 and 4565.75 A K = 7.39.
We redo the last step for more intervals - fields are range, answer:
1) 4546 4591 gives 7.69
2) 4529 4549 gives 6.76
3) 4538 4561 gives 7.5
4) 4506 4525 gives 7.79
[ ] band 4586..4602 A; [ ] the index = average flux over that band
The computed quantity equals 7.7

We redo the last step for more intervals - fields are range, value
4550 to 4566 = 7.82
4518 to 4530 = 7.04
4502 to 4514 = 8.02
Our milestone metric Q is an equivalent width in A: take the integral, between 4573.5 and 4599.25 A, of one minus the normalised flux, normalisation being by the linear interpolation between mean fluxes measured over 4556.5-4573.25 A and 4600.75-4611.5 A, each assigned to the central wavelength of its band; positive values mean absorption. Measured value 1.2 A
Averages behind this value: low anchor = 8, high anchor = 7.97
